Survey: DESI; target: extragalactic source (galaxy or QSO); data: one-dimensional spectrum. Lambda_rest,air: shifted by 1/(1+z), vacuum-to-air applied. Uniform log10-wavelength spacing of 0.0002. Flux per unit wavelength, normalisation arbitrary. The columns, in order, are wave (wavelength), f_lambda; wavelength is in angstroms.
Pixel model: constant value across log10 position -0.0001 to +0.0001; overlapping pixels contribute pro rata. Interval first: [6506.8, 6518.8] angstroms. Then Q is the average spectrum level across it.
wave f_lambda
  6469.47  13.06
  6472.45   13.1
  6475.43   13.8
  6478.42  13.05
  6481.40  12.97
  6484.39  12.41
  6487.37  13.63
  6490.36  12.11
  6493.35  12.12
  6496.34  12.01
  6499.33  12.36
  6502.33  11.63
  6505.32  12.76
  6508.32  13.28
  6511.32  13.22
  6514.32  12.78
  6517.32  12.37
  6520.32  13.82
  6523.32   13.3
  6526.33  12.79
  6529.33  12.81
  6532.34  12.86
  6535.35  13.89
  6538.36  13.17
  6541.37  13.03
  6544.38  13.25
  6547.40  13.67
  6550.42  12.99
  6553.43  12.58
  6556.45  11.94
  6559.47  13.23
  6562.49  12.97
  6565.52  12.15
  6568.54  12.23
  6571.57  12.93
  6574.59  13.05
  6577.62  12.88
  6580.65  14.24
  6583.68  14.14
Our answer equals 12.9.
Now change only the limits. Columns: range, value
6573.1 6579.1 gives 13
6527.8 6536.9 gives 13.2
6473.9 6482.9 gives 13.3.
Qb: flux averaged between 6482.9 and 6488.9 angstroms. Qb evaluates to 13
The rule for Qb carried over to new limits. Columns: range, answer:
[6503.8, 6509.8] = 13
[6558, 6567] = 12.8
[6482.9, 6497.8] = 12.5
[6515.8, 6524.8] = 13.2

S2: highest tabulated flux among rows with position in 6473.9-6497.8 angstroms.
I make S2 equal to 13.8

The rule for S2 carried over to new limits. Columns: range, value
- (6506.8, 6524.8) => 13.82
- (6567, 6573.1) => 12.93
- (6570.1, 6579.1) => 13.05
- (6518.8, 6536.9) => 13.89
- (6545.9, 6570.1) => 13.67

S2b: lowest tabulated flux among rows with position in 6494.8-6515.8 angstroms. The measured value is 11.63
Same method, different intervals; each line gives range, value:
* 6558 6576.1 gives 12.15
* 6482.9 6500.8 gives 12.01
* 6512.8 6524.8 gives 12.37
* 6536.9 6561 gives 11.94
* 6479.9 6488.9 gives 12.41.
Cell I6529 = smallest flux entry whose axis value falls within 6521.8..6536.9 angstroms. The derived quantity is 12.79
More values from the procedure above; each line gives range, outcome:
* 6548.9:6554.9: 12.58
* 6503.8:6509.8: 12.76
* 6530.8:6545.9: 12.86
